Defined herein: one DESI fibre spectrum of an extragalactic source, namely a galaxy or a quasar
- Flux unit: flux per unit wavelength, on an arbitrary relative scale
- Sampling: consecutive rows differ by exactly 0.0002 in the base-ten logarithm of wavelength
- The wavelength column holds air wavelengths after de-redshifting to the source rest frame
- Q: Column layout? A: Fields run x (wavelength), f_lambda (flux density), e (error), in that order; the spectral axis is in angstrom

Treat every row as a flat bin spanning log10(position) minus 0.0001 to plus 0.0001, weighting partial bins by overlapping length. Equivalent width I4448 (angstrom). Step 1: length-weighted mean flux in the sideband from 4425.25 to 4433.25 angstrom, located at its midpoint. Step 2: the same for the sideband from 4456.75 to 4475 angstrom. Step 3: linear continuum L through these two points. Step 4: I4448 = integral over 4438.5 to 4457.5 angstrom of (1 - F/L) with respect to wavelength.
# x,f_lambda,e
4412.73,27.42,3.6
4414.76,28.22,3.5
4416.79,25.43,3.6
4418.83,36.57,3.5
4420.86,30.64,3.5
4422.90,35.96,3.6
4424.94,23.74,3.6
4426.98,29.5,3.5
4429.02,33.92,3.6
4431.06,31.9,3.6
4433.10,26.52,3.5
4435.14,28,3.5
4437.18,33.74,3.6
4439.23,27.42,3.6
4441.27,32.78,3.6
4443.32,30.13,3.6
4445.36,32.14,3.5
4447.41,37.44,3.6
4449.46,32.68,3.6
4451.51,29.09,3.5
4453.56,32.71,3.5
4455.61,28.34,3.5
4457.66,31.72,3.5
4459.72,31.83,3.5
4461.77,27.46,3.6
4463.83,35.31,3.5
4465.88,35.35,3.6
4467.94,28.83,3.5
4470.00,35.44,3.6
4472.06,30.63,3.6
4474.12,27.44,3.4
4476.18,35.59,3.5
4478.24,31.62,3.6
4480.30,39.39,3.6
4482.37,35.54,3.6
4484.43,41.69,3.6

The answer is -0.3 angstrom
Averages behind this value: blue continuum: 30.3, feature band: 31.5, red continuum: 31.6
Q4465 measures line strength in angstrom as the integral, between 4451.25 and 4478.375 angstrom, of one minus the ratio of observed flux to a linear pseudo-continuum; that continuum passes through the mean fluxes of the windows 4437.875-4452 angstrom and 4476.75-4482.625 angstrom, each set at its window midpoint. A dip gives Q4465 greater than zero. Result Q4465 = 1.9 angstrom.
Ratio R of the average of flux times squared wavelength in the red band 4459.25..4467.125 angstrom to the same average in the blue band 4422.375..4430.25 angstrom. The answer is 1.1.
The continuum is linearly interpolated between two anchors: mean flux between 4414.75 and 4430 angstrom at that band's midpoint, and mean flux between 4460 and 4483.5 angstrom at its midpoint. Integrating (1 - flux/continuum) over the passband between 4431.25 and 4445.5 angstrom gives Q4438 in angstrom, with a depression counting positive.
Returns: 0.6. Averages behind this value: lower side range 30.6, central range 30.1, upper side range 33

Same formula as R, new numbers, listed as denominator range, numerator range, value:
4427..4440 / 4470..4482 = 1.12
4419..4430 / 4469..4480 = 1.07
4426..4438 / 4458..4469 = 1.05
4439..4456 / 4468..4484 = 1.08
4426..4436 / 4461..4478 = 1.09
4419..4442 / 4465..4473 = 1.08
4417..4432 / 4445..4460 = 1.03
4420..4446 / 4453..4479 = 1.06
